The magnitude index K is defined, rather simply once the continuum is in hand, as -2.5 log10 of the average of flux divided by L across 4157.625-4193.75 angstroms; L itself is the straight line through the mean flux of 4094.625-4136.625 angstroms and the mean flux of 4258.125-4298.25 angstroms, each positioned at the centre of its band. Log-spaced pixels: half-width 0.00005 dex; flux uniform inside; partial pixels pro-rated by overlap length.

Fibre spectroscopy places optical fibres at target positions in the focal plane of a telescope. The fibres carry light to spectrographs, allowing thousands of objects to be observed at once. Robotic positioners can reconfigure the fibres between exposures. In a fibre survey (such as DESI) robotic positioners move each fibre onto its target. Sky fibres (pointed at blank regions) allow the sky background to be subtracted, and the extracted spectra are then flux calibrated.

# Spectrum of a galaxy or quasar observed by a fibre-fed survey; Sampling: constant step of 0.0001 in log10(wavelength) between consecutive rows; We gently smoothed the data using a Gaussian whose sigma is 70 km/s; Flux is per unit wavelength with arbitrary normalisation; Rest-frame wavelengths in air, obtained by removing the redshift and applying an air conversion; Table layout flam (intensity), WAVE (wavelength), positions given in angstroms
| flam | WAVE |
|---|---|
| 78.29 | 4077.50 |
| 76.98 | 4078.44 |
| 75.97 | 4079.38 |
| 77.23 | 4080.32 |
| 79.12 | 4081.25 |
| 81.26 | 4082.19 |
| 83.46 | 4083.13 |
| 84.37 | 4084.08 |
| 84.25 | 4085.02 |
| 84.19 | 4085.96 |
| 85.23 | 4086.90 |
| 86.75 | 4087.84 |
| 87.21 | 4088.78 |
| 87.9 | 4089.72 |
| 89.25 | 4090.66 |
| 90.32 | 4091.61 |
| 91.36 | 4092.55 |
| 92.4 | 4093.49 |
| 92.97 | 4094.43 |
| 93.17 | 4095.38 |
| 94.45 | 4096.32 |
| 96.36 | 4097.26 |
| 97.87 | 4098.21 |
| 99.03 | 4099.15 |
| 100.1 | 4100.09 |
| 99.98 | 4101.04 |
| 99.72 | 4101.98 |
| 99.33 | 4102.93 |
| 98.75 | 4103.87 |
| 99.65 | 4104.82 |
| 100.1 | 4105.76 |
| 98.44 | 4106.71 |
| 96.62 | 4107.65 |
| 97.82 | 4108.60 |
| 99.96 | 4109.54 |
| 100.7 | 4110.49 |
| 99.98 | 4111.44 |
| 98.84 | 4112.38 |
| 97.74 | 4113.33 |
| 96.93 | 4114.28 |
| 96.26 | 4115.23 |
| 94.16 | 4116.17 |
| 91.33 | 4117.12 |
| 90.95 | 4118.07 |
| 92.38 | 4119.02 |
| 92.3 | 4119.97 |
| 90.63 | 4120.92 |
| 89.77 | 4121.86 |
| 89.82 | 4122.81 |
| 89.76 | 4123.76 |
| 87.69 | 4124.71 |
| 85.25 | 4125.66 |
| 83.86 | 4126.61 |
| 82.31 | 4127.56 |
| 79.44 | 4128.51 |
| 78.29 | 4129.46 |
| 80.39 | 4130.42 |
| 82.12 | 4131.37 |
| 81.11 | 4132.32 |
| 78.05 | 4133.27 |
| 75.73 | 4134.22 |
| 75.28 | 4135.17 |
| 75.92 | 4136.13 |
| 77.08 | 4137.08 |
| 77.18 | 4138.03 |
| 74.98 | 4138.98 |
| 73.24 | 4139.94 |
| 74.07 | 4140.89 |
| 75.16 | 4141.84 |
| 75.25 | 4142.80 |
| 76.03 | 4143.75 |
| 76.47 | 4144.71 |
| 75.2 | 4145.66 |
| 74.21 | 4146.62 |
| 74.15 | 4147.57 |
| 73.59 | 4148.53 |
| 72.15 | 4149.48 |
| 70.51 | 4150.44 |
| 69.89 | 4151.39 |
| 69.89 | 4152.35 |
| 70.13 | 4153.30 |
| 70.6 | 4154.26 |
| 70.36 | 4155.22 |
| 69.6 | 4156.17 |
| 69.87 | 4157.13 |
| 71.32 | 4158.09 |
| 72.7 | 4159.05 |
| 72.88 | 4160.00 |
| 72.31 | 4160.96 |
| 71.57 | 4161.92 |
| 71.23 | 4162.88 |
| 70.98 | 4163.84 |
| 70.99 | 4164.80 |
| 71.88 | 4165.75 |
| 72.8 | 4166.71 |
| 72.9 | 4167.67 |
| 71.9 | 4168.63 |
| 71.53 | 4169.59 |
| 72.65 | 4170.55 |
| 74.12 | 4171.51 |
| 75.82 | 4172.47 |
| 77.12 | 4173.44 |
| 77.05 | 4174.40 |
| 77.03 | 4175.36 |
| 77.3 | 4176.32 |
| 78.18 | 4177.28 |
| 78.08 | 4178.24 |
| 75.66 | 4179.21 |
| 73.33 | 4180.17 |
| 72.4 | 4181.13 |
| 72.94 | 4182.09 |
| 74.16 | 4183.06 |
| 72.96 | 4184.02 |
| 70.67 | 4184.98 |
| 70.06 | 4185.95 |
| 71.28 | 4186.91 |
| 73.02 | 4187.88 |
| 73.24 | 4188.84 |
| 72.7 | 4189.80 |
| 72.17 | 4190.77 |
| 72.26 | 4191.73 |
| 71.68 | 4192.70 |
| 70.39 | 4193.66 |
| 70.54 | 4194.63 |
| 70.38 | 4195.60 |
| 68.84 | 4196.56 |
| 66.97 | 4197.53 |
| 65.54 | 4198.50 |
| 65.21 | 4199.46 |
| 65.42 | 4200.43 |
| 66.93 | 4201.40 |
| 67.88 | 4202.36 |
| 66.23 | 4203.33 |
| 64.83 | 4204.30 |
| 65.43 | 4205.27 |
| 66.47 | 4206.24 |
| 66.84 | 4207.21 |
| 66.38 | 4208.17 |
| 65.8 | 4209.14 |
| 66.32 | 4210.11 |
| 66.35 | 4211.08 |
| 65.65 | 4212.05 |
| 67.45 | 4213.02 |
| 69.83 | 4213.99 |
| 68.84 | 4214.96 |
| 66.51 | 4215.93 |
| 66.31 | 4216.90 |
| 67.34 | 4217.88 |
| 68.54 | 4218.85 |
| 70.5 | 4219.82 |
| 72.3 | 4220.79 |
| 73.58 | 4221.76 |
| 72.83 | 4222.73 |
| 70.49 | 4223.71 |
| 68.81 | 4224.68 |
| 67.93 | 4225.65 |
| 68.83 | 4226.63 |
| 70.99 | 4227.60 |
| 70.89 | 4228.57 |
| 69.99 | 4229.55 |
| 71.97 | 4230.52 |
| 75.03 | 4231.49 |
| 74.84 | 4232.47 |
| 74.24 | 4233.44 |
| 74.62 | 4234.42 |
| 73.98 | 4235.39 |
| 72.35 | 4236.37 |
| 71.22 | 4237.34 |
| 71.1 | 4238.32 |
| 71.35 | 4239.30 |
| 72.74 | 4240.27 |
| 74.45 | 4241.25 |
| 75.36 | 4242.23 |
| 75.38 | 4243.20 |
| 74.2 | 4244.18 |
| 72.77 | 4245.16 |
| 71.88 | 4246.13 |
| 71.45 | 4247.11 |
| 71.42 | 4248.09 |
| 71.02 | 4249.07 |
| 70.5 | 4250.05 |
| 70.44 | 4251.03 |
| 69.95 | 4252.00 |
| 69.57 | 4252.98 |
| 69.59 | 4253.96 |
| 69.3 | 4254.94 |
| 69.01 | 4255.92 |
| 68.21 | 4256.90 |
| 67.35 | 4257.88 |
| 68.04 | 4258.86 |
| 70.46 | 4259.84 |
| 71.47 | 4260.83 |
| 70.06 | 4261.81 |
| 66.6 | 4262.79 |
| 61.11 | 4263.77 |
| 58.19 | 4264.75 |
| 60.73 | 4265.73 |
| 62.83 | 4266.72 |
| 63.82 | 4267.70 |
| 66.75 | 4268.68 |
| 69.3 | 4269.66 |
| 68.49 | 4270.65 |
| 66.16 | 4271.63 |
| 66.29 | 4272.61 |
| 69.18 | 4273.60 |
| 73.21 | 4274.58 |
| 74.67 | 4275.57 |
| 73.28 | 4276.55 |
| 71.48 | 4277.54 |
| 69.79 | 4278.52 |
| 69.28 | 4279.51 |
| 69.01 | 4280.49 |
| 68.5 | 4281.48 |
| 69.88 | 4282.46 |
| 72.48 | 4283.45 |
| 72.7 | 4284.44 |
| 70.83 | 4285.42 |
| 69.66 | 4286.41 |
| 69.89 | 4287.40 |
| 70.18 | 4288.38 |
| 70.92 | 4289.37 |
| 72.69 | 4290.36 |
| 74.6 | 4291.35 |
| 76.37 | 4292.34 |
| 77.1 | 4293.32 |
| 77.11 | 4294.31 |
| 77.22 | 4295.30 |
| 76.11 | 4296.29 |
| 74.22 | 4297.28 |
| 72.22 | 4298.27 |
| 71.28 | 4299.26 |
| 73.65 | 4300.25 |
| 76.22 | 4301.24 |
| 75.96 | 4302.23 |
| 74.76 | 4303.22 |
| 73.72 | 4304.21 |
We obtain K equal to 0.14 mag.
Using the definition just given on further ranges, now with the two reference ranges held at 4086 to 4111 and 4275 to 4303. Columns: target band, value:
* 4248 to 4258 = 0.11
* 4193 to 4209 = 0.23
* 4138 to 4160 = 0.22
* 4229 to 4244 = 0.08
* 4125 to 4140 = 0.15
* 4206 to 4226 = 0.19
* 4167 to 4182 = 0.15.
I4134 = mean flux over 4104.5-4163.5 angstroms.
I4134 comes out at 82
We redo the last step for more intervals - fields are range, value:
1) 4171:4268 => 70.3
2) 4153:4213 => 70.9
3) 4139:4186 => 73.2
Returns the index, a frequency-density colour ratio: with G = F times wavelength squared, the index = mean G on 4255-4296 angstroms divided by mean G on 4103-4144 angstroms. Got 0.86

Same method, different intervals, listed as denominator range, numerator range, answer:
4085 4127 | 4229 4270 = 0.80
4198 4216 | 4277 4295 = 1.12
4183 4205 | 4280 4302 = 1.10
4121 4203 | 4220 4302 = 1.00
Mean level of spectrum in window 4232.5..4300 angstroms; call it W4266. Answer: 70.7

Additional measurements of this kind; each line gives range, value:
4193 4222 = 67.6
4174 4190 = 74.2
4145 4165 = 71.7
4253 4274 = 66.8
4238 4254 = 72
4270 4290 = 70.3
